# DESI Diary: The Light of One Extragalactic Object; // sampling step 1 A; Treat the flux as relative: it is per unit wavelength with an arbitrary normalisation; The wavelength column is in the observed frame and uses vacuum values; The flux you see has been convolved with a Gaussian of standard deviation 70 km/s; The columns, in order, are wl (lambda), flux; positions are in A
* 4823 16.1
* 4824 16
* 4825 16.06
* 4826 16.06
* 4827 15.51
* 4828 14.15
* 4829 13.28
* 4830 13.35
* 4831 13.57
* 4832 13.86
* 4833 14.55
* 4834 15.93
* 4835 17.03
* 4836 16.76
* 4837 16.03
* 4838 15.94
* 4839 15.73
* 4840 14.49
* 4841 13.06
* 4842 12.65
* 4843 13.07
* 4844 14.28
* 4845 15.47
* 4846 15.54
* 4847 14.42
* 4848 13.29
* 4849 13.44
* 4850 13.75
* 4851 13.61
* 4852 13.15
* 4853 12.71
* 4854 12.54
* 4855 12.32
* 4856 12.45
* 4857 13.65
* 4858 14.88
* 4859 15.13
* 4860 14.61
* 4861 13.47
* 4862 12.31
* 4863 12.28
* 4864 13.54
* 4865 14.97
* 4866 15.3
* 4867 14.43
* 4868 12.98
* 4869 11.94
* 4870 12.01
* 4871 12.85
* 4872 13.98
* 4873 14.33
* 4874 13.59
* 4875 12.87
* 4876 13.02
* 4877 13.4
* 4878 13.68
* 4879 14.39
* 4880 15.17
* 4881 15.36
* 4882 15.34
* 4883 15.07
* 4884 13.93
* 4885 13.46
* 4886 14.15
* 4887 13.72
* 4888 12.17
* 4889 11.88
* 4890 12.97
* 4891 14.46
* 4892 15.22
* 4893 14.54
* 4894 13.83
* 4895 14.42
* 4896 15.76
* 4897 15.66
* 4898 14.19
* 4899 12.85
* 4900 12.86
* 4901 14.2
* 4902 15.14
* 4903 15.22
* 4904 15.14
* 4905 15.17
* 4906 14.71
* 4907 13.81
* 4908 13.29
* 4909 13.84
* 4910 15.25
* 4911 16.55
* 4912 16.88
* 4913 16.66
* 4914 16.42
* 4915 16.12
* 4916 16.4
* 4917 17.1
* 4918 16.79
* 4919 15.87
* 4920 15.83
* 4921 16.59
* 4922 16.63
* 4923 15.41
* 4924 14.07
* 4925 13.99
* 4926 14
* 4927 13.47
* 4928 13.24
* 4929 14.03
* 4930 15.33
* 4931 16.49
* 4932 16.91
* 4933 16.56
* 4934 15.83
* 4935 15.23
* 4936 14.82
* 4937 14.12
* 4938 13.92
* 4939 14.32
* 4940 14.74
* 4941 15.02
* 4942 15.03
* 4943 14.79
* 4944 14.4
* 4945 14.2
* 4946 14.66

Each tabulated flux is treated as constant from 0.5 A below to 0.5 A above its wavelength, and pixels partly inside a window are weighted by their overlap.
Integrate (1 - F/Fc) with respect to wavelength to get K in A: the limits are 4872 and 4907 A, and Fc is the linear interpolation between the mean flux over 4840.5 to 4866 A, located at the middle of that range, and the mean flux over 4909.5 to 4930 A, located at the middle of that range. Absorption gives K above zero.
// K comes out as 1.3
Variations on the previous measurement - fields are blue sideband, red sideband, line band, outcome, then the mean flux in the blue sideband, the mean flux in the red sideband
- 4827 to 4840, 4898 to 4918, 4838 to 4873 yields 3.2 A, 15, 15.2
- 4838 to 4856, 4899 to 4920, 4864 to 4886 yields 0.8 A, 13.8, 15.3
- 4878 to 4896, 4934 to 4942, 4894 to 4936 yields -2.2 A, 14.2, 14.7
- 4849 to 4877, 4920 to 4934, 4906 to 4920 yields -0.9 A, 13.4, 15.2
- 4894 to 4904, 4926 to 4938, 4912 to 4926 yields -1.1 A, 14.5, 15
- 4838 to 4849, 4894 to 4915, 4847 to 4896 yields 2.8 A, 14.2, 14.9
